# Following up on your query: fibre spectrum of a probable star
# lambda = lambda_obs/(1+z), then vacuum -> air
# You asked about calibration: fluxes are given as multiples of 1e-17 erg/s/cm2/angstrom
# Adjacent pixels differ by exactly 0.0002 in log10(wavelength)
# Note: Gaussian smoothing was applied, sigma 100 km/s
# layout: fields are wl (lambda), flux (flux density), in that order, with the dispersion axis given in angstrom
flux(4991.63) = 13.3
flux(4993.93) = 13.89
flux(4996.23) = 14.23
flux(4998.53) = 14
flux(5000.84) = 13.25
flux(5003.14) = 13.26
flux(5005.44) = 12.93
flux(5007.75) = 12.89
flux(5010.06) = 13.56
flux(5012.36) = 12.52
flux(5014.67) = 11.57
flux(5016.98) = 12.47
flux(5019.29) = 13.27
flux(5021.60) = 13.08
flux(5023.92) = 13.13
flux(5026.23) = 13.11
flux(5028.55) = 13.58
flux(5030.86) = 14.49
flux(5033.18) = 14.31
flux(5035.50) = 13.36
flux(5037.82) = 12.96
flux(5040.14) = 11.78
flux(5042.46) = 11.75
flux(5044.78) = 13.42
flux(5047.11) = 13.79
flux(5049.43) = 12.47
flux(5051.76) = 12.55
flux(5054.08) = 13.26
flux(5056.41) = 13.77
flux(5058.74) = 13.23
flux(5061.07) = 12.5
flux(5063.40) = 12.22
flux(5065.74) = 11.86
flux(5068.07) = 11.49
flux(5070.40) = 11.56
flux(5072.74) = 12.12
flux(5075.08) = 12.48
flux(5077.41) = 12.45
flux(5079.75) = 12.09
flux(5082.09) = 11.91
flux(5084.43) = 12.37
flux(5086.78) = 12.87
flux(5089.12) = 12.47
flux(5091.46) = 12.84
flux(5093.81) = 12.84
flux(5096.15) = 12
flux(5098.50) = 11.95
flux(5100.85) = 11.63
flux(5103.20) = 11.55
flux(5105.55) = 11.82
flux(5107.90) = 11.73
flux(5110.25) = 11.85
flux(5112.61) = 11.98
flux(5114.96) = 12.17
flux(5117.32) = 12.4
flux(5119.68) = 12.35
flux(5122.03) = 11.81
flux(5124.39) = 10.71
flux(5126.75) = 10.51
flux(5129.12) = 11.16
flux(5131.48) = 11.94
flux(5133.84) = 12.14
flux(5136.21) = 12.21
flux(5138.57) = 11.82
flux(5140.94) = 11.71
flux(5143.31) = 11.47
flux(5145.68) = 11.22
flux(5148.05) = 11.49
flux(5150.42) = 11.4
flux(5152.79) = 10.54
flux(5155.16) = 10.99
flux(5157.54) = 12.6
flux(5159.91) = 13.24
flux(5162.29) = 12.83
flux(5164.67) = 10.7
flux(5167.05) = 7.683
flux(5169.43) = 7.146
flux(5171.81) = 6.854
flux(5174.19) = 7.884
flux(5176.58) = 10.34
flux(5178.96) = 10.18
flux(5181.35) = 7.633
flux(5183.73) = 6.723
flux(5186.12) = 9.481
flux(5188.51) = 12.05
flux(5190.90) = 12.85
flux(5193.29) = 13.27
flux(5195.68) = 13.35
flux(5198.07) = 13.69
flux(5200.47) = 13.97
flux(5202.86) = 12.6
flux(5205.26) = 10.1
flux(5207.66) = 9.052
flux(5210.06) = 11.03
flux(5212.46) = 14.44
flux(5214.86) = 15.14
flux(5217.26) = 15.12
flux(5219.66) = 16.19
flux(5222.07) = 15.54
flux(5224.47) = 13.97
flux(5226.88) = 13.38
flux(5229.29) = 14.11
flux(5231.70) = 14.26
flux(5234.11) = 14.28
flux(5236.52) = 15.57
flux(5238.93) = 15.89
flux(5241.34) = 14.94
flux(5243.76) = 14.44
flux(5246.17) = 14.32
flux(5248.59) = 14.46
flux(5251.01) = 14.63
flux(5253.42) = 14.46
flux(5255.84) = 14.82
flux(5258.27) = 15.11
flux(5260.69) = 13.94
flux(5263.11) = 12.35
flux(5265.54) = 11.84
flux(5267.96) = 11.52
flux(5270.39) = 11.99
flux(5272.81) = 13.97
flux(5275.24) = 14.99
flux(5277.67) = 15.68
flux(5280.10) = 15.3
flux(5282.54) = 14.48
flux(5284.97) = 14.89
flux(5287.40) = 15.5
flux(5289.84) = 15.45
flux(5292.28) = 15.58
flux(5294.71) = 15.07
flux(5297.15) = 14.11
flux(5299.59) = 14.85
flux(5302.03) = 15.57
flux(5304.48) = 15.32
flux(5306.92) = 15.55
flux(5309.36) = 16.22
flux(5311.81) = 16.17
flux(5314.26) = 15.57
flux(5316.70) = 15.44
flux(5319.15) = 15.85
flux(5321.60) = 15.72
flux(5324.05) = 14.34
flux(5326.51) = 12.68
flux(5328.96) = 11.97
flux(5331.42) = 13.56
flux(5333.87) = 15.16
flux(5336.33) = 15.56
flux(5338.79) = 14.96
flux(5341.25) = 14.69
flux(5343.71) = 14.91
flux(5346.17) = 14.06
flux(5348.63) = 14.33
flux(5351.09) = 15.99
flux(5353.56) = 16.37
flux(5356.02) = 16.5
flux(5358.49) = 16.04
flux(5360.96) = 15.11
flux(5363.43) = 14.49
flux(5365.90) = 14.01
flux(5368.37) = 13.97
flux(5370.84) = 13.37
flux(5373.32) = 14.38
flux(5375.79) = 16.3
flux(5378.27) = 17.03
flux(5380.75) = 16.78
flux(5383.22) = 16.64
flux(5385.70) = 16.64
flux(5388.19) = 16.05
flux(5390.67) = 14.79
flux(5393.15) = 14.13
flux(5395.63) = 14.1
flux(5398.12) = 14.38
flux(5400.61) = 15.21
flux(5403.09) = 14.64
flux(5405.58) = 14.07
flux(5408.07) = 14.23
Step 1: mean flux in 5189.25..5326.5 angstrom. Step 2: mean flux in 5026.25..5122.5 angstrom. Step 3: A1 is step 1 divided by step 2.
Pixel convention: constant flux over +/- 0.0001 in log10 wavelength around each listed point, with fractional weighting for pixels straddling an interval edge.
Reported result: 1.1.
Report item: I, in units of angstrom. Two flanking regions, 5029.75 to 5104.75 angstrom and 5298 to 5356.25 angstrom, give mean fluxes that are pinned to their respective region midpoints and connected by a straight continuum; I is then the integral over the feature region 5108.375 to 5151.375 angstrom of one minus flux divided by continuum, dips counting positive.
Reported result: 4.8 angstrom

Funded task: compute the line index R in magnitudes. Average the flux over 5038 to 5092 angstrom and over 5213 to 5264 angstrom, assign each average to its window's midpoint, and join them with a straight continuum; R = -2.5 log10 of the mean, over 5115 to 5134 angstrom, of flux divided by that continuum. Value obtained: 0.14 mag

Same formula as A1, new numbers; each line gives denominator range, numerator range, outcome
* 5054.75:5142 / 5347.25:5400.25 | 1.27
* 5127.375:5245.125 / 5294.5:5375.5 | 1.24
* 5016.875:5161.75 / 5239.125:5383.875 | 1.20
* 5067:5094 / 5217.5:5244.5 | 1.21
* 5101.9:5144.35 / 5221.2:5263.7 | 1.23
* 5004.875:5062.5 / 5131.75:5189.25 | 0.80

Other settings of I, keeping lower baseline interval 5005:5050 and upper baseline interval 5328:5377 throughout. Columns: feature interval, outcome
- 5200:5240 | 0.8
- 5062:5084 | 2.1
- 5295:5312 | -0.9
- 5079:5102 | 1.8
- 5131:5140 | 1.1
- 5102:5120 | 2.0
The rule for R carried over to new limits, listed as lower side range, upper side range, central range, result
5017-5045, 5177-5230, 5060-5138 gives 0.08 mag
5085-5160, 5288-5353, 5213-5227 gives -0.12 mag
